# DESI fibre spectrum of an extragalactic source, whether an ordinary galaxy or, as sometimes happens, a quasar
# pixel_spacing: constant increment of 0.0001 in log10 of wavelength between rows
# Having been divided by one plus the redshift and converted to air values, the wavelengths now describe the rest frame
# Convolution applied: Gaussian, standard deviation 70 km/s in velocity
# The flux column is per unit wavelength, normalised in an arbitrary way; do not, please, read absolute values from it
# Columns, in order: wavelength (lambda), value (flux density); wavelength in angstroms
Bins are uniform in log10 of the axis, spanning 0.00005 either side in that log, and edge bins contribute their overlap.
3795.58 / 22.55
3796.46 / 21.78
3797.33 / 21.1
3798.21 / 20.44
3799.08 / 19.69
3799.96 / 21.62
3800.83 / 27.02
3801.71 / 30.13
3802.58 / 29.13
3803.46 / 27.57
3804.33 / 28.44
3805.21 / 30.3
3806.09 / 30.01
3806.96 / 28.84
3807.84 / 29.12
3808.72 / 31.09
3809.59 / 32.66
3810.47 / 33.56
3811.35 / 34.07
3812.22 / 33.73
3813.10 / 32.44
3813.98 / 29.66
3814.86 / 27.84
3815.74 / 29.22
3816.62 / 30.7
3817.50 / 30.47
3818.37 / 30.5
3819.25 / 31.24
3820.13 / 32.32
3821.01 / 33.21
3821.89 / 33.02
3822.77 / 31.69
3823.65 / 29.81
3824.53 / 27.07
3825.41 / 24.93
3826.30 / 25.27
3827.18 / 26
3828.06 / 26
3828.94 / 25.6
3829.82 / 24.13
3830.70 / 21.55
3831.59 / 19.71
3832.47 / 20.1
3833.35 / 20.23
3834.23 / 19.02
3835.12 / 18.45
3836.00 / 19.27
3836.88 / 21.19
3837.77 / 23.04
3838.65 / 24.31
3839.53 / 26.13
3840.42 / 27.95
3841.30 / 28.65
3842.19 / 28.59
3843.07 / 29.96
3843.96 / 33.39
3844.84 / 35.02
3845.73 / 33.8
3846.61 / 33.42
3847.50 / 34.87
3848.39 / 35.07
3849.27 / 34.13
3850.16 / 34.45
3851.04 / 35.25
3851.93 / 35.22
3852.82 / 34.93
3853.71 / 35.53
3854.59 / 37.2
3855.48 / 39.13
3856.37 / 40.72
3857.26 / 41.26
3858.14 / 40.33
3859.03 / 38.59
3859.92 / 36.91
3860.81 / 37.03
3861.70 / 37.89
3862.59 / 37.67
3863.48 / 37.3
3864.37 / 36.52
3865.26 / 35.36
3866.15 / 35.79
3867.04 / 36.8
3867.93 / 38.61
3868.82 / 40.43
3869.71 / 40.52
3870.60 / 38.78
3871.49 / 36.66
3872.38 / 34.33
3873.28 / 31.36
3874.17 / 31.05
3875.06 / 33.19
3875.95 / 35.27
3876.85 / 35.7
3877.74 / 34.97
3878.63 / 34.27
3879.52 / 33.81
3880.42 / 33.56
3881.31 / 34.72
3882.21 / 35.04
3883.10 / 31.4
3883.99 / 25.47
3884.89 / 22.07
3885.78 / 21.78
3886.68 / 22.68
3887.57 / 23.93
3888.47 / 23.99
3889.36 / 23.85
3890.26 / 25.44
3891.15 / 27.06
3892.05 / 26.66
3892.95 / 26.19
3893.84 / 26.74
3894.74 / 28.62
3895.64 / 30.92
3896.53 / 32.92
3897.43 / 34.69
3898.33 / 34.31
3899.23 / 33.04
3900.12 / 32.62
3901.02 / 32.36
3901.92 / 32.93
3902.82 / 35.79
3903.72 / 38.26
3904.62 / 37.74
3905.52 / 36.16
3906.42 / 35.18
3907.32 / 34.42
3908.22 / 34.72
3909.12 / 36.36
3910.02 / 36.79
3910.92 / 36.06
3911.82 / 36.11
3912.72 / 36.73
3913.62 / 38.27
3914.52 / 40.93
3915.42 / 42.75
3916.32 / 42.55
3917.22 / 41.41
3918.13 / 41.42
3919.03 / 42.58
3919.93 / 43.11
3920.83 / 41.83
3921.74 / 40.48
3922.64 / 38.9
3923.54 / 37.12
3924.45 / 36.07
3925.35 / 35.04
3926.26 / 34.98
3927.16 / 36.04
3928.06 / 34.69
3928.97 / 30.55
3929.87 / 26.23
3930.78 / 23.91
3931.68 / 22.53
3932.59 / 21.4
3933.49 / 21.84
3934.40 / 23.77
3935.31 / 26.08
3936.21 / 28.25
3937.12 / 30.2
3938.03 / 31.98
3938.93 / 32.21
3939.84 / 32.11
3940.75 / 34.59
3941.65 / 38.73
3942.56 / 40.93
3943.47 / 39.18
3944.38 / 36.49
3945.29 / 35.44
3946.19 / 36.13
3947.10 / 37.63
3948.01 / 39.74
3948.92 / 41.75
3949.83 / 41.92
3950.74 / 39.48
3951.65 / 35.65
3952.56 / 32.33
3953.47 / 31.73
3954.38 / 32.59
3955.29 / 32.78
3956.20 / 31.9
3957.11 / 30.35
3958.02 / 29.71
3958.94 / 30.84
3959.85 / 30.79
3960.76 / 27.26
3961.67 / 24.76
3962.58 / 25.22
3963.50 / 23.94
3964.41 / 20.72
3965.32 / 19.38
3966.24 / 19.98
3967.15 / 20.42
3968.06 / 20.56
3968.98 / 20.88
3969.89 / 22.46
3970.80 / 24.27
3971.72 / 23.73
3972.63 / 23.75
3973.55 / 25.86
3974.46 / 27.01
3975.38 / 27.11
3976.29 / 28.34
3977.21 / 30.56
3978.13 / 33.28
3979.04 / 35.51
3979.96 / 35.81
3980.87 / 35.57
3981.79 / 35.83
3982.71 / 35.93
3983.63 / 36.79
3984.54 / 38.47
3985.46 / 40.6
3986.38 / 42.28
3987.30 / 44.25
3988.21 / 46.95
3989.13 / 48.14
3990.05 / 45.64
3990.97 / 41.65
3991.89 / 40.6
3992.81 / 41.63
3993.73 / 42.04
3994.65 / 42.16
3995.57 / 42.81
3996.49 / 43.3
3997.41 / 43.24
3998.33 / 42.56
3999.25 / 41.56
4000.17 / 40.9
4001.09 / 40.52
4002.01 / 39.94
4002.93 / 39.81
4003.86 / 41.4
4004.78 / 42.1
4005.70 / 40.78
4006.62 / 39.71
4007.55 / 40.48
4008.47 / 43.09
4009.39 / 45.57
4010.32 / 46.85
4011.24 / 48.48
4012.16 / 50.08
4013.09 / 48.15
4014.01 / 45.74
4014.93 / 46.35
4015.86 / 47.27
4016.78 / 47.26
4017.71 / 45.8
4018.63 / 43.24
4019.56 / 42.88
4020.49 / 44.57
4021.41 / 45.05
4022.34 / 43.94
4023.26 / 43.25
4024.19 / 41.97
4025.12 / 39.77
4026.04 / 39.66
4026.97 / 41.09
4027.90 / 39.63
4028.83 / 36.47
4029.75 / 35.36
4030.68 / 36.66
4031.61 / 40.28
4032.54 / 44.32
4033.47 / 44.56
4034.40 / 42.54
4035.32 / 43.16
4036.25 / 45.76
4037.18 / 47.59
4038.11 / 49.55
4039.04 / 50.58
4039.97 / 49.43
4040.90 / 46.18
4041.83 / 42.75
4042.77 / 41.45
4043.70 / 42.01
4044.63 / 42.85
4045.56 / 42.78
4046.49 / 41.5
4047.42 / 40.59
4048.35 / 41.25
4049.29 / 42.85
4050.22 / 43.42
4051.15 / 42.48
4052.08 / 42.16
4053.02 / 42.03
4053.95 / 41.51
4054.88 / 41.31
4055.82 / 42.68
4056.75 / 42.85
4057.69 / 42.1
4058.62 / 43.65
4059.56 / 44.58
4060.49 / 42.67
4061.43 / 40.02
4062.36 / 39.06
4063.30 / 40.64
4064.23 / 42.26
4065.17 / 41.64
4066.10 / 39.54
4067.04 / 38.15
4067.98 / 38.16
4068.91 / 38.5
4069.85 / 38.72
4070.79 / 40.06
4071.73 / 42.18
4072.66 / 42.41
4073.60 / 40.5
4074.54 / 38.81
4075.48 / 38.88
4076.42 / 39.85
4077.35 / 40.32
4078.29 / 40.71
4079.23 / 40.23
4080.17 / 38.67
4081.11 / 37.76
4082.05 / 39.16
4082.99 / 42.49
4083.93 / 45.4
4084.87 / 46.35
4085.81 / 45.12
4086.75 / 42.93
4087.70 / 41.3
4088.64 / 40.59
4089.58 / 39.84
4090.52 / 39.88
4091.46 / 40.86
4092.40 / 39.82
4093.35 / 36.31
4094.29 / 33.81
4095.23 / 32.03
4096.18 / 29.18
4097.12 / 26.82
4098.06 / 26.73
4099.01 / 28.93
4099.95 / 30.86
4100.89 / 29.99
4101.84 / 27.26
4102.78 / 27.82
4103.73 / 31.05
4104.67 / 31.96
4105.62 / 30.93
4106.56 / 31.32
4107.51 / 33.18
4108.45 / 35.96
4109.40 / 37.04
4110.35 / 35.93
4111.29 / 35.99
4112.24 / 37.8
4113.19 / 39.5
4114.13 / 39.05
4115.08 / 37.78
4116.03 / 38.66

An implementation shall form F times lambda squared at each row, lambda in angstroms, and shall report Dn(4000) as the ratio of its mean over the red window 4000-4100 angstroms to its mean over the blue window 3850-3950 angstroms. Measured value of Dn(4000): 1.3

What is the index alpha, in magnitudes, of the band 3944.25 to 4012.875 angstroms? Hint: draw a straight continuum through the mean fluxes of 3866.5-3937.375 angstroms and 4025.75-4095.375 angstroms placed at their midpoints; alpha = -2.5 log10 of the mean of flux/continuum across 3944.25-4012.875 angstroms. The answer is 0.05 mag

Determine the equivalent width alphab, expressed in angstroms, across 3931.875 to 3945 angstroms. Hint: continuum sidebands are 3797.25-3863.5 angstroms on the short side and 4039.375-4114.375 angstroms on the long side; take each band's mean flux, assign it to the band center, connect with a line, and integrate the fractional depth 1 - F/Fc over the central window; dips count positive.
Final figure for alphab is 1.07 angstroms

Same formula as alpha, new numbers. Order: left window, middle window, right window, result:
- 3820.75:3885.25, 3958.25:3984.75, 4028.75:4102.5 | 0.302 mag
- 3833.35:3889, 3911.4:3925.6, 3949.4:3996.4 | -0.216 mag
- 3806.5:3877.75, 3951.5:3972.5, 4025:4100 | 0.350 mag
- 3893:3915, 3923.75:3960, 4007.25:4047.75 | 0.144 mag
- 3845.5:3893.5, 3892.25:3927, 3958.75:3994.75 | -0.100 mag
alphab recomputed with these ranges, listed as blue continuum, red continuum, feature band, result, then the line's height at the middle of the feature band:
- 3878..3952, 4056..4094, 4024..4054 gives -2.6 angstroms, 39.2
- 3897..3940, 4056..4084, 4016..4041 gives -2.8 angstroms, 38.9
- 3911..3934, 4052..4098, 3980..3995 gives -1.5 angstroms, 37.4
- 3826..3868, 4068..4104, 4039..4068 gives -4.5 angstroms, 36.6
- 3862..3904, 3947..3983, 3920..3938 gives -0.3 angstroms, 30.7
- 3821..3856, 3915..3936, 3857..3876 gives -4.1 angstroms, 30.4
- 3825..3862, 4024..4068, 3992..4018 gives -2.5 angstroms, 39.7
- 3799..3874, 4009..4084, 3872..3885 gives 0.3 angstroms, 33.4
